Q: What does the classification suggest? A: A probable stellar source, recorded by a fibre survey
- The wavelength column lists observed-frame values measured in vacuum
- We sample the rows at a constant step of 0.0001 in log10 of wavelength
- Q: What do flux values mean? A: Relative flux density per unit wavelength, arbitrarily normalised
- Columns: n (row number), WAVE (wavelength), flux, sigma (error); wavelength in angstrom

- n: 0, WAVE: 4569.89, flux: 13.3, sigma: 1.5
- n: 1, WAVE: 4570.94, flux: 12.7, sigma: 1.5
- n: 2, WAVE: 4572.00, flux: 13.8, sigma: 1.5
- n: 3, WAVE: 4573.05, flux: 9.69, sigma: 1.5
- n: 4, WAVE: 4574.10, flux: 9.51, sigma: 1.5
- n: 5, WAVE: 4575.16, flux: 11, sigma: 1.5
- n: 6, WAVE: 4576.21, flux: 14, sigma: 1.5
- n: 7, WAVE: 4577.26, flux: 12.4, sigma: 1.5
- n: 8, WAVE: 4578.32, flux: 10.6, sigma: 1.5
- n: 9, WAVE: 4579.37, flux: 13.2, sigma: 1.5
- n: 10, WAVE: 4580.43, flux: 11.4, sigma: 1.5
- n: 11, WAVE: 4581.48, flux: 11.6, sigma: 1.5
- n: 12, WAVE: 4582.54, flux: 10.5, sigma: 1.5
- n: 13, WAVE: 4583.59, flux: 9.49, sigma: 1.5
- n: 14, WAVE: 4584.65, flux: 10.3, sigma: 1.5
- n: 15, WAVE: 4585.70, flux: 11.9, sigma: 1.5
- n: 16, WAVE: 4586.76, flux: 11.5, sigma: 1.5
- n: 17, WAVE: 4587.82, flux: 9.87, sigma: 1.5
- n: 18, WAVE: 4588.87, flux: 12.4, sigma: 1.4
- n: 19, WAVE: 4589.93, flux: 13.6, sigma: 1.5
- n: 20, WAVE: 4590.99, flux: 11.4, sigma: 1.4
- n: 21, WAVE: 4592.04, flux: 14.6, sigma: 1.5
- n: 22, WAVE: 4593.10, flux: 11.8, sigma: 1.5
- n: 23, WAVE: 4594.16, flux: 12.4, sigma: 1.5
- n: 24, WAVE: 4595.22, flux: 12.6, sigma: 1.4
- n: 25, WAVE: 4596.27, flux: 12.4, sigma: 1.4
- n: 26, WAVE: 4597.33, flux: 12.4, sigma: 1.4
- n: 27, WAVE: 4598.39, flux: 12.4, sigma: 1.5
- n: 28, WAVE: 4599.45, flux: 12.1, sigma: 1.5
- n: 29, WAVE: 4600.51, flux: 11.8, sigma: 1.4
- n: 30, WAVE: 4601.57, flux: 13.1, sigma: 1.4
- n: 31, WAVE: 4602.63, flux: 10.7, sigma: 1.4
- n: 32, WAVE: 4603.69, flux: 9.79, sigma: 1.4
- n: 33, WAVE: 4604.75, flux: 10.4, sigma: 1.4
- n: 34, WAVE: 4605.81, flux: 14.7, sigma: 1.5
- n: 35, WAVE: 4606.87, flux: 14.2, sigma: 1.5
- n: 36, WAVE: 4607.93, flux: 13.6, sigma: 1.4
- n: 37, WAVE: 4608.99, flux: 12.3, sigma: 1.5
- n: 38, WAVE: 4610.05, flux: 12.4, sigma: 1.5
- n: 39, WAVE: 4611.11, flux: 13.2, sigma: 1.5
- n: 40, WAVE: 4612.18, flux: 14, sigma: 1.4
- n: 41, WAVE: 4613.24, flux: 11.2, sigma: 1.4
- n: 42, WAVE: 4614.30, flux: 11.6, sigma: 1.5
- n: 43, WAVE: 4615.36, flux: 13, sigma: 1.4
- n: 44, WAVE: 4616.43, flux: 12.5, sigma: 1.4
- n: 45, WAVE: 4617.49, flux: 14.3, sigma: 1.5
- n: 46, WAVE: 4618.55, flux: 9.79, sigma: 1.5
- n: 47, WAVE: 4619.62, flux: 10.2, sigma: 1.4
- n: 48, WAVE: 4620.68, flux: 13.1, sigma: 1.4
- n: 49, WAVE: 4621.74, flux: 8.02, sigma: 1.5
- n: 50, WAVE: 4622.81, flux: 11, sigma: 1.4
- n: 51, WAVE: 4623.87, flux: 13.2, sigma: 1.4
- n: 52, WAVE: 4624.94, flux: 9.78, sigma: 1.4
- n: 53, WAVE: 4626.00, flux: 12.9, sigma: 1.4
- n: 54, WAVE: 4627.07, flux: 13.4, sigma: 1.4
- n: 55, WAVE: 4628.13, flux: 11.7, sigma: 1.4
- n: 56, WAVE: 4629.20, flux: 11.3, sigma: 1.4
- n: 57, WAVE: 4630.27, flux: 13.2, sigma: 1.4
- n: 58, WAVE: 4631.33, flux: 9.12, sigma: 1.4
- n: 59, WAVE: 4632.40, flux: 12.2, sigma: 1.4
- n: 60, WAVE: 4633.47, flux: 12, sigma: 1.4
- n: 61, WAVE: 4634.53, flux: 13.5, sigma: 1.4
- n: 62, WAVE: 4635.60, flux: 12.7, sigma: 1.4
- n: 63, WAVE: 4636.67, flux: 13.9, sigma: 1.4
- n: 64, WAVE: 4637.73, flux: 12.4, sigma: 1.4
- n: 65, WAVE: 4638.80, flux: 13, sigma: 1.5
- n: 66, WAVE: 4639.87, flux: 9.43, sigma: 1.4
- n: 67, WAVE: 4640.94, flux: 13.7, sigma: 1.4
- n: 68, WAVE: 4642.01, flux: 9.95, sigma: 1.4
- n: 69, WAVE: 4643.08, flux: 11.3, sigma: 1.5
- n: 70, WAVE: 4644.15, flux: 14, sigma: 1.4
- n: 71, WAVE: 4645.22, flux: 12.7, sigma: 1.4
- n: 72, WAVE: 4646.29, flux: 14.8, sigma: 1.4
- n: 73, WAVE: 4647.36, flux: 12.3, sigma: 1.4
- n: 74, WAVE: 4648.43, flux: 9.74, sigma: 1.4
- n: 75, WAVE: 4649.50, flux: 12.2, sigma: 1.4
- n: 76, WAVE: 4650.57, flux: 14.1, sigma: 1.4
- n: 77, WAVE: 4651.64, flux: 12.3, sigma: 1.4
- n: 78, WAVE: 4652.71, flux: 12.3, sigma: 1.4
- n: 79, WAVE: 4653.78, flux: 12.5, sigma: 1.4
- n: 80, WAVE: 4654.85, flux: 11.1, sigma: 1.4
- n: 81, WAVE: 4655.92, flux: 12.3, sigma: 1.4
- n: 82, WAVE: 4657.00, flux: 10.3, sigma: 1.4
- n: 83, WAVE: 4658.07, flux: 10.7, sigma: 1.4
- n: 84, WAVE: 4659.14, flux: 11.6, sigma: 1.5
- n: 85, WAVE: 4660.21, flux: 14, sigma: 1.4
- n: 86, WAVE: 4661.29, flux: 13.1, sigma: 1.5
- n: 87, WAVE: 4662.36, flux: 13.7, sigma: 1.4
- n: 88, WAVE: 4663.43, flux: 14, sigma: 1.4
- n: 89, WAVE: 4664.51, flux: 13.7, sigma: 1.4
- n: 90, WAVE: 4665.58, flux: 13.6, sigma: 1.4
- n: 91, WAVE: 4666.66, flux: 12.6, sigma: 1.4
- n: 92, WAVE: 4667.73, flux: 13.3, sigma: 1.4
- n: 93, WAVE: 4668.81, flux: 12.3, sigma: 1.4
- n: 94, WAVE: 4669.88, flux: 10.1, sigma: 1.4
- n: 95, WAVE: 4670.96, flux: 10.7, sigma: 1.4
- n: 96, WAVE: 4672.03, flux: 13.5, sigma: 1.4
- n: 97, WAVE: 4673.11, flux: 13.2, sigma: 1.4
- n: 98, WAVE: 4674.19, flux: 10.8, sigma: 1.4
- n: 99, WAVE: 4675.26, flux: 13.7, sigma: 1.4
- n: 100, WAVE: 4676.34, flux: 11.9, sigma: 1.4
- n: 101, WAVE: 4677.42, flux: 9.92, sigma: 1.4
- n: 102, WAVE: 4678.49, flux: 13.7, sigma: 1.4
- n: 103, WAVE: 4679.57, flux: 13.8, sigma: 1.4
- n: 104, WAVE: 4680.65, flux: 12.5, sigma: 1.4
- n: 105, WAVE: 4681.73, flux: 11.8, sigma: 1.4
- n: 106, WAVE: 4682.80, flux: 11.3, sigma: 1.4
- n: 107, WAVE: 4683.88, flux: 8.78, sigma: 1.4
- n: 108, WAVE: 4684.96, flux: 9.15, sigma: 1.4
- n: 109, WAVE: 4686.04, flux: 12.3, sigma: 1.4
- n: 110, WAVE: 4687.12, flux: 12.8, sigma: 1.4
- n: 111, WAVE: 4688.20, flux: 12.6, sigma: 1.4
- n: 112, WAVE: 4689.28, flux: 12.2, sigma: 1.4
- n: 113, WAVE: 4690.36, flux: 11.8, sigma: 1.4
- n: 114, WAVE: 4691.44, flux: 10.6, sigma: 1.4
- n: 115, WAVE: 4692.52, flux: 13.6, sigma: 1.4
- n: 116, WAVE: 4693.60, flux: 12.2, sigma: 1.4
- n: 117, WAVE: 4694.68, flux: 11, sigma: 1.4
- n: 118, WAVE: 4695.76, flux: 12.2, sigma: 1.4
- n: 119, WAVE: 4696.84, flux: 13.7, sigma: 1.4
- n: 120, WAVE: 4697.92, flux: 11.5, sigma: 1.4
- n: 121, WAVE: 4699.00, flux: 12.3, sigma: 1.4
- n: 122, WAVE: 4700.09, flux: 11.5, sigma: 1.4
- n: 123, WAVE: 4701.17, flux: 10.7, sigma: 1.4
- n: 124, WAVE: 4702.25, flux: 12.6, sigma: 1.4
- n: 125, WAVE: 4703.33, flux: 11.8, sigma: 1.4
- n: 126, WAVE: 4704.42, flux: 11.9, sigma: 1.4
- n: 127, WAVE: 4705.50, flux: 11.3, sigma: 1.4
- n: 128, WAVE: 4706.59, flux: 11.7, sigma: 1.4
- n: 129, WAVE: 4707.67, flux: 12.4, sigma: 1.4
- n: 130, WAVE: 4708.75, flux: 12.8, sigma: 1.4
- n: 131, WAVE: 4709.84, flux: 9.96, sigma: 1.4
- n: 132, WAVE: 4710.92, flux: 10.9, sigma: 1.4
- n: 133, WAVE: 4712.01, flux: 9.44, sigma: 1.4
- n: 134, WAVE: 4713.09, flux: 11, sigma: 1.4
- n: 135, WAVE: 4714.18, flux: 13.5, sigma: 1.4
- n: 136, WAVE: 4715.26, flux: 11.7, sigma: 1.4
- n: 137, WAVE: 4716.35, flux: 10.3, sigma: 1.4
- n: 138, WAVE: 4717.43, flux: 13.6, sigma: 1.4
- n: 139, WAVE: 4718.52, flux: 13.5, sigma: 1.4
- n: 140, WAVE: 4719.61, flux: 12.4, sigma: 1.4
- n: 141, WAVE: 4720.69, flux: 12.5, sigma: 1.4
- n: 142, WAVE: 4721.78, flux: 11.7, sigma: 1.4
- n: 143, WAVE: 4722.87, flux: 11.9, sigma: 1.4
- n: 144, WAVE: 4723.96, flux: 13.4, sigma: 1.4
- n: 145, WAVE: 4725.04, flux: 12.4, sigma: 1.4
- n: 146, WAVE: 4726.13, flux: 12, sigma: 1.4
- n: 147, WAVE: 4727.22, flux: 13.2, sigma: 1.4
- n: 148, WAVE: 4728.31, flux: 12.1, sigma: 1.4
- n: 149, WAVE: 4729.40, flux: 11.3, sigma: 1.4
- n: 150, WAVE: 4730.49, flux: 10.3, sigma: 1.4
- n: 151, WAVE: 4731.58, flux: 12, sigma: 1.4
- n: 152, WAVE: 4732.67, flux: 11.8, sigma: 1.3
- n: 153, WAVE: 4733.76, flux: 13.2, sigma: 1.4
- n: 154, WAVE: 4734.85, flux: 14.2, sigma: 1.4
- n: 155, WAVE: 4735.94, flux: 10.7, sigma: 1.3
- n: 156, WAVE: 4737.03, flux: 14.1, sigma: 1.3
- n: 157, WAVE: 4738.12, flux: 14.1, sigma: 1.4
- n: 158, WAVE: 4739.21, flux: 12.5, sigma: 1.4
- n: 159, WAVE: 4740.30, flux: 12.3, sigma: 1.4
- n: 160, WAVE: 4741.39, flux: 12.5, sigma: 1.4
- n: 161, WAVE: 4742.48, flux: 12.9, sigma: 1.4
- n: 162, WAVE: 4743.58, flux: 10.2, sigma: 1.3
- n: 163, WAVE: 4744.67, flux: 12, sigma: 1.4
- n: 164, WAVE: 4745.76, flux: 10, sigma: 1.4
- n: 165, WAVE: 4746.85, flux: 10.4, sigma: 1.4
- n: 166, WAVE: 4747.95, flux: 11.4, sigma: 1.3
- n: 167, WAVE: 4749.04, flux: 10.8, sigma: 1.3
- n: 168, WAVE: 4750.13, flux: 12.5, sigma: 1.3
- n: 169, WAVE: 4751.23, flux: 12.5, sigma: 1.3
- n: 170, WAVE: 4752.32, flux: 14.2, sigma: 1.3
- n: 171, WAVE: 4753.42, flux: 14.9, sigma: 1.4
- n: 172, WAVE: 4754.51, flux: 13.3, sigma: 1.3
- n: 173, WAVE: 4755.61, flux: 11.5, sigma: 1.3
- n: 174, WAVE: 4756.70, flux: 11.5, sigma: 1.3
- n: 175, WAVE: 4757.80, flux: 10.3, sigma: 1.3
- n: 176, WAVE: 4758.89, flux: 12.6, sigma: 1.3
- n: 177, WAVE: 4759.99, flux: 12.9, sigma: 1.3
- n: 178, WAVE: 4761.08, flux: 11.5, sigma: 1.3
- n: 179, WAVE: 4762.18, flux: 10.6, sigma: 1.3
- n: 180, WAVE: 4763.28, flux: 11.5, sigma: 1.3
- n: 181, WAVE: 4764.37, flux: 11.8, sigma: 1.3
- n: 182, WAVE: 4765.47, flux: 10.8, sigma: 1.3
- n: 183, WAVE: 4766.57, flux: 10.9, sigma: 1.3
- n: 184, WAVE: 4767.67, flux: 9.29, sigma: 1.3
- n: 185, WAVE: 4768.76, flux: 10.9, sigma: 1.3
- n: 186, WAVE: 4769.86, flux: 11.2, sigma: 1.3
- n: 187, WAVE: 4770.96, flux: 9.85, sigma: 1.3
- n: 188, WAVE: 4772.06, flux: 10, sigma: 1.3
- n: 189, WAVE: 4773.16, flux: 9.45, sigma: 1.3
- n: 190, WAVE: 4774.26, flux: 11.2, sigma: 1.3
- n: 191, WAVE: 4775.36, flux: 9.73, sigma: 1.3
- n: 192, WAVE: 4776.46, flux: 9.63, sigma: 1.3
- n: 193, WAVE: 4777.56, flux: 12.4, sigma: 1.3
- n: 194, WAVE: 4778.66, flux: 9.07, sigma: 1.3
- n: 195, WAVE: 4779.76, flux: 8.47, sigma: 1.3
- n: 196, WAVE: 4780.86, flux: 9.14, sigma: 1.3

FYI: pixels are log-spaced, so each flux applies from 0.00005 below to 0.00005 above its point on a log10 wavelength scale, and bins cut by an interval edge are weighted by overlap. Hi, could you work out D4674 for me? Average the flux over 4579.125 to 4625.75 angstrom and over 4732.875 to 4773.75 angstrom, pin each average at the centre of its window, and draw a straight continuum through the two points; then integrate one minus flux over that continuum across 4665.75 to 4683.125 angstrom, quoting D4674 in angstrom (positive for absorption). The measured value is -0.6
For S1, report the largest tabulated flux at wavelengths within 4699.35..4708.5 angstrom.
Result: 12.6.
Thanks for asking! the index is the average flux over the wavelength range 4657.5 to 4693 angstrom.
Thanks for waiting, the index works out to 12.2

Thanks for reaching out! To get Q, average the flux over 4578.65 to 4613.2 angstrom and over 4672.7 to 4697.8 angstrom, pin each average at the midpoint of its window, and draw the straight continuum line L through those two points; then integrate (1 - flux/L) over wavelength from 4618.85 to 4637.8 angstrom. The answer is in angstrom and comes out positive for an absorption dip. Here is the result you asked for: 0.4 angstrom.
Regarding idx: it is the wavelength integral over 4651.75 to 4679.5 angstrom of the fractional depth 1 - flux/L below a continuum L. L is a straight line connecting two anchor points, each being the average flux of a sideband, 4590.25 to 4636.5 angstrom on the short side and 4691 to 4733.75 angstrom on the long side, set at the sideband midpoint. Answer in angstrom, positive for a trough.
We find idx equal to -0.76 angstrom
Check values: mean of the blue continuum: 12.2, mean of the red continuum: 11.9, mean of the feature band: 12.4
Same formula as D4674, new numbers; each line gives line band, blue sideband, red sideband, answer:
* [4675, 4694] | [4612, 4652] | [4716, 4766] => 0.33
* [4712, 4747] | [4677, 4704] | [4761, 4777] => -2.99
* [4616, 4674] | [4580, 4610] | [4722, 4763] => -0.68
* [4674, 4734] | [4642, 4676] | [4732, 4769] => 1.43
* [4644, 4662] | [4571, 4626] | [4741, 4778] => -0.92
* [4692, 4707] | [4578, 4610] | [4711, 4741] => 0.24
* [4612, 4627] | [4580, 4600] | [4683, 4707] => 0.06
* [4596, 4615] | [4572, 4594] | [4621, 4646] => -0.95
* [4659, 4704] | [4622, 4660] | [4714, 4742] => 0.11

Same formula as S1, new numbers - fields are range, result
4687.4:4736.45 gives 14.2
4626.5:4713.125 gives 14.8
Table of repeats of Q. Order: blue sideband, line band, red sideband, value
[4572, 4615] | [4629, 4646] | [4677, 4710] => -0.4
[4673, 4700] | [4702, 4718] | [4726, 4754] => 0.6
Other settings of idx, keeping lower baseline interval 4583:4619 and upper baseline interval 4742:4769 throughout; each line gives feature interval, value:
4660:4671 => -0.9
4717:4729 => -0.8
